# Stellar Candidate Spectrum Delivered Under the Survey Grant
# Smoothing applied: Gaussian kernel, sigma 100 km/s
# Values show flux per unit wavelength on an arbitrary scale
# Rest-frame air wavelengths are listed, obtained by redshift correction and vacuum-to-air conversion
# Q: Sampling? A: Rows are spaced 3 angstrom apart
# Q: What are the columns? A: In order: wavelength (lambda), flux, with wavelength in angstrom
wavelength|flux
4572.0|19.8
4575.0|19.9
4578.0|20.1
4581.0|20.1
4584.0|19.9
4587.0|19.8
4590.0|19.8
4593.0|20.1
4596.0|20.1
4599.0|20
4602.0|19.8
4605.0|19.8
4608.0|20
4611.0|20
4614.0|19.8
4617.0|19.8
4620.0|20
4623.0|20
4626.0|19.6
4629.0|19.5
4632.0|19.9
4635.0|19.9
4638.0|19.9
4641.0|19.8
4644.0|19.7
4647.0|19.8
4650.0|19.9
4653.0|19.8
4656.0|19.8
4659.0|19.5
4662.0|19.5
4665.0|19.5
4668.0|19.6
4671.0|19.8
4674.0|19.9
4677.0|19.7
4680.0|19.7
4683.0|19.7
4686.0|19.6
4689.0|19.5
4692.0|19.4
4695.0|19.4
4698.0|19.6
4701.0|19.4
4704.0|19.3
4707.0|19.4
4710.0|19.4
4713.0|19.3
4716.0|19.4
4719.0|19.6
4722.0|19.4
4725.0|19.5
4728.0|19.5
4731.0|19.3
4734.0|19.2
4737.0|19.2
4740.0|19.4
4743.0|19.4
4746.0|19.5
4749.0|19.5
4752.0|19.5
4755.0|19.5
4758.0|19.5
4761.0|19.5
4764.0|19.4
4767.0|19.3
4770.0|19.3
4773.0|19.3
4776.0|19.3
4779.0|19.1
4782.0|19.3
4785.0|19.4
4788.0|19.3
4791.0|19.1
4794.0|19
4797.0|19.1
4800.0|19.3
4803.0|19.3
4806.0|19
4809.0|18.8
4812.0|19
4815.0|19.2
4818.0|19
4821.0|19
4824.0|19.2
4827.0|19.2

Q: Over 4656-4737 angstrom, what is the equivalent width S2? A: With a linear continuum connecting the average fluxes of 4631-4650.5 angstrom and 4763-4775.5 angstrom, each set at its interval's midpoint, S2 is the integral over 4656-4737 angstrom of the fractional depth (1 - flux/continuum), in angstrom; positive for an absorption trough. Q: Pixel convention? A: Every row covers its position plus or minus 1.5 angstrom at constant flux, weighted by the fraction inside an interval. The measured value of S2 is 0.5 angstrom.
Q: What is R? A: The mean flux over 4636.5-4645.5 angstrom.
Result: 19.8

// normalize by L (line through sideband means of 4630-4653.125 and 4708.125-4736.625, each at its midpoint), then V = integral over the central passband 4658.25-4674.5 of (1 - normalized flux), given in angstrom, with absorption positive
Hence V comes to 0.1 angstrom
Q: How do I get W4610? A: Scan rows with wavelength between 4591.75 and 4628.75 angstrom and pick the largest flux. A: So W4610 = 20.1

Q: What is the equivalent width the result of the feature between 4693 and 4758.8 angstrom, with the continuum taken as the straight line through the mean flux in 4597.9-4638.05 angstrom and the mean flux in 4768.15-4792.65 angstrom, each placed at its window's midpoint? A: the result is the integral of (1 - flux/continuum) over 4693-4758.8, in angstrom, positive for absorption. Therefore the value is 0.1 angstrom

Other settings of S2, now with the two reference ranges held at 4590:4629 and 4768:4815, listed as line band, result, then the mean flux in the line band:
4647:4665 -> 0.02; 19.7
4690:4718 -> 0.17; 19.4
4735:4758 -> -0.09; 19.4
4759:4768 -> -0.06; 19.4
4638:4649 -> -0.02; 19.8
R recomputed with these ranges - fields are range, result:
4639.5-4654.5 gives 19.8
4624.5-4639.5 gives 19.8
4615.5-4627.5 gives 19.9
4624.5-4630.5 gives 19.6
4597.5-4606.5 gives 19.9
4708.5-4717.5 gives 19.4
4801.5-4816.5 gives 19.1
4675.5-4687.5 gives 19.7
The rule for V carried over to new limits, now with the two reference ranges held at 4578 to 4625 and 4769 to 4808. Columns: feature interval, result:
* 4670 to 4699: -0.02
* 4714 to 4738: 0.08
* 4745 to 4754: -0.06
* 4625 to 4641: 0.04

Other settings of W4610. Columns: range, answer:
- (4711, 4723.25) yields 19.6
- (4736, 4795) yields 19.5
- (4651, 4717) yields 19.9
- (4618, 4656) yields 20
